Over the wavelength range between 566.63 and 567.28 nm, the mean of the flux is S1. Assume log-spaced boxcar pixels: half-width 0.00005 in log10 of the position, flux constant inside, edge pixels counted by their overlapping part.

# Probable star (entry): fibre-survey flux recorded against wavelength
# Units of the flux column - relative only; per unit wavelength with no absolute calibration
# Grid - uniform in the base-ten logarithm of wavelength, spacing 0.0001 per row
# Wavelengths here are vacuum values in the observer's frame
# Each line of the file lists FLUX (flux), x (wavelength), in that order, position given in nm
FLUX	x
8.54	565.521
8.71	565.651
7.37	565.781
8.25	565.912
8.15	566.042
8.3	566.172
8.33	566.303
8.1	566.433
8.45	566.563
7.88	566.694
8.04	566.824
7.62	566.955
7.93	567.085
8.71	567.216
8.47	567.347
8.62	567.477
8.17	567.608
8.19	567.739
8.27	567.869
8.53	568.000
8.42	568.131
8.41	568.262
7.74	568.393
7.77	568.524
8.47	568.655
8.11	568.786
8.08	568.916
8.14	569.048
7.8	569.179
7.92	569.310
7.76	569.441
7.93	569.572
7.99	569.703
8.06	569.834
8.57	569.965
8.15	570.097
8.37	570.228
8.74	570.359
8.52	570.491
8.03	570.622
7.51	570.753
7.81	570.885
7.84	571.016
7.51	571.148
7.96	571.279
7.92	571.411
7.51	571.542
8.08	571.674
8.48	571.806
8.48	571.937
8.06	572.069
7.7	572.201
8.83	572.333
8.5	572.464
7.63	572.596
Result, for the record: 8.04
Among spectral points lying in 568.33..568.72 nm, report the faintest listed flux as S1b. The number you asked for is 7.74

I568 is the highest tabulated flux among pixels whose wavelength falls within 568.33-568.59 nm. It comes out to 7.77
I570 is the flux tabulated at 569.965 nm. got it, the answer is 8.57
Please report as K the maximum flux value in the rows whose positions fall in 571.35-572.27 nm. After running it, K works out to 8.48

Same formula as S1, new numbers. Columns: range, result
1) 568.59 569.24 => 8.12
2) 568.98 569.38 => 7.94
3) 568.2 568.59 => 7.96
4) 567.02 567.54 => 8.43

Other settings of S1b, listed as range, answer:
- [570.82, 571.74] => 7.51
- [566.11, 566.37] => 8.3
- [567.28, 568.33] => 8.17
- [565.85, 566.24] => 8.15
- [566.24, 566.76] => 7.88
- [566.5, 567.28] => 7.62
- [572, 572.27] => 7.7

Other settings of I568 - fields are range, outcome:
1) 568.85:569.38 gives 8.14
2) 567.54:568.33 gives 8.53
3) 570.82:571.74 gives 8.08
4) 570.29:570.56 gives 8.74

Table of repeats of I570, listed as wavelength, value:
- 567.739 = 8.19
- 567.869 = 8.27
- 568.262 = 8.41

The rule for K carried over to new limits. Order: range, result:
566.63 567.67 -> 8.71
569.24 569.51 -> 7.92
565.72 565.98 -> 8.25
